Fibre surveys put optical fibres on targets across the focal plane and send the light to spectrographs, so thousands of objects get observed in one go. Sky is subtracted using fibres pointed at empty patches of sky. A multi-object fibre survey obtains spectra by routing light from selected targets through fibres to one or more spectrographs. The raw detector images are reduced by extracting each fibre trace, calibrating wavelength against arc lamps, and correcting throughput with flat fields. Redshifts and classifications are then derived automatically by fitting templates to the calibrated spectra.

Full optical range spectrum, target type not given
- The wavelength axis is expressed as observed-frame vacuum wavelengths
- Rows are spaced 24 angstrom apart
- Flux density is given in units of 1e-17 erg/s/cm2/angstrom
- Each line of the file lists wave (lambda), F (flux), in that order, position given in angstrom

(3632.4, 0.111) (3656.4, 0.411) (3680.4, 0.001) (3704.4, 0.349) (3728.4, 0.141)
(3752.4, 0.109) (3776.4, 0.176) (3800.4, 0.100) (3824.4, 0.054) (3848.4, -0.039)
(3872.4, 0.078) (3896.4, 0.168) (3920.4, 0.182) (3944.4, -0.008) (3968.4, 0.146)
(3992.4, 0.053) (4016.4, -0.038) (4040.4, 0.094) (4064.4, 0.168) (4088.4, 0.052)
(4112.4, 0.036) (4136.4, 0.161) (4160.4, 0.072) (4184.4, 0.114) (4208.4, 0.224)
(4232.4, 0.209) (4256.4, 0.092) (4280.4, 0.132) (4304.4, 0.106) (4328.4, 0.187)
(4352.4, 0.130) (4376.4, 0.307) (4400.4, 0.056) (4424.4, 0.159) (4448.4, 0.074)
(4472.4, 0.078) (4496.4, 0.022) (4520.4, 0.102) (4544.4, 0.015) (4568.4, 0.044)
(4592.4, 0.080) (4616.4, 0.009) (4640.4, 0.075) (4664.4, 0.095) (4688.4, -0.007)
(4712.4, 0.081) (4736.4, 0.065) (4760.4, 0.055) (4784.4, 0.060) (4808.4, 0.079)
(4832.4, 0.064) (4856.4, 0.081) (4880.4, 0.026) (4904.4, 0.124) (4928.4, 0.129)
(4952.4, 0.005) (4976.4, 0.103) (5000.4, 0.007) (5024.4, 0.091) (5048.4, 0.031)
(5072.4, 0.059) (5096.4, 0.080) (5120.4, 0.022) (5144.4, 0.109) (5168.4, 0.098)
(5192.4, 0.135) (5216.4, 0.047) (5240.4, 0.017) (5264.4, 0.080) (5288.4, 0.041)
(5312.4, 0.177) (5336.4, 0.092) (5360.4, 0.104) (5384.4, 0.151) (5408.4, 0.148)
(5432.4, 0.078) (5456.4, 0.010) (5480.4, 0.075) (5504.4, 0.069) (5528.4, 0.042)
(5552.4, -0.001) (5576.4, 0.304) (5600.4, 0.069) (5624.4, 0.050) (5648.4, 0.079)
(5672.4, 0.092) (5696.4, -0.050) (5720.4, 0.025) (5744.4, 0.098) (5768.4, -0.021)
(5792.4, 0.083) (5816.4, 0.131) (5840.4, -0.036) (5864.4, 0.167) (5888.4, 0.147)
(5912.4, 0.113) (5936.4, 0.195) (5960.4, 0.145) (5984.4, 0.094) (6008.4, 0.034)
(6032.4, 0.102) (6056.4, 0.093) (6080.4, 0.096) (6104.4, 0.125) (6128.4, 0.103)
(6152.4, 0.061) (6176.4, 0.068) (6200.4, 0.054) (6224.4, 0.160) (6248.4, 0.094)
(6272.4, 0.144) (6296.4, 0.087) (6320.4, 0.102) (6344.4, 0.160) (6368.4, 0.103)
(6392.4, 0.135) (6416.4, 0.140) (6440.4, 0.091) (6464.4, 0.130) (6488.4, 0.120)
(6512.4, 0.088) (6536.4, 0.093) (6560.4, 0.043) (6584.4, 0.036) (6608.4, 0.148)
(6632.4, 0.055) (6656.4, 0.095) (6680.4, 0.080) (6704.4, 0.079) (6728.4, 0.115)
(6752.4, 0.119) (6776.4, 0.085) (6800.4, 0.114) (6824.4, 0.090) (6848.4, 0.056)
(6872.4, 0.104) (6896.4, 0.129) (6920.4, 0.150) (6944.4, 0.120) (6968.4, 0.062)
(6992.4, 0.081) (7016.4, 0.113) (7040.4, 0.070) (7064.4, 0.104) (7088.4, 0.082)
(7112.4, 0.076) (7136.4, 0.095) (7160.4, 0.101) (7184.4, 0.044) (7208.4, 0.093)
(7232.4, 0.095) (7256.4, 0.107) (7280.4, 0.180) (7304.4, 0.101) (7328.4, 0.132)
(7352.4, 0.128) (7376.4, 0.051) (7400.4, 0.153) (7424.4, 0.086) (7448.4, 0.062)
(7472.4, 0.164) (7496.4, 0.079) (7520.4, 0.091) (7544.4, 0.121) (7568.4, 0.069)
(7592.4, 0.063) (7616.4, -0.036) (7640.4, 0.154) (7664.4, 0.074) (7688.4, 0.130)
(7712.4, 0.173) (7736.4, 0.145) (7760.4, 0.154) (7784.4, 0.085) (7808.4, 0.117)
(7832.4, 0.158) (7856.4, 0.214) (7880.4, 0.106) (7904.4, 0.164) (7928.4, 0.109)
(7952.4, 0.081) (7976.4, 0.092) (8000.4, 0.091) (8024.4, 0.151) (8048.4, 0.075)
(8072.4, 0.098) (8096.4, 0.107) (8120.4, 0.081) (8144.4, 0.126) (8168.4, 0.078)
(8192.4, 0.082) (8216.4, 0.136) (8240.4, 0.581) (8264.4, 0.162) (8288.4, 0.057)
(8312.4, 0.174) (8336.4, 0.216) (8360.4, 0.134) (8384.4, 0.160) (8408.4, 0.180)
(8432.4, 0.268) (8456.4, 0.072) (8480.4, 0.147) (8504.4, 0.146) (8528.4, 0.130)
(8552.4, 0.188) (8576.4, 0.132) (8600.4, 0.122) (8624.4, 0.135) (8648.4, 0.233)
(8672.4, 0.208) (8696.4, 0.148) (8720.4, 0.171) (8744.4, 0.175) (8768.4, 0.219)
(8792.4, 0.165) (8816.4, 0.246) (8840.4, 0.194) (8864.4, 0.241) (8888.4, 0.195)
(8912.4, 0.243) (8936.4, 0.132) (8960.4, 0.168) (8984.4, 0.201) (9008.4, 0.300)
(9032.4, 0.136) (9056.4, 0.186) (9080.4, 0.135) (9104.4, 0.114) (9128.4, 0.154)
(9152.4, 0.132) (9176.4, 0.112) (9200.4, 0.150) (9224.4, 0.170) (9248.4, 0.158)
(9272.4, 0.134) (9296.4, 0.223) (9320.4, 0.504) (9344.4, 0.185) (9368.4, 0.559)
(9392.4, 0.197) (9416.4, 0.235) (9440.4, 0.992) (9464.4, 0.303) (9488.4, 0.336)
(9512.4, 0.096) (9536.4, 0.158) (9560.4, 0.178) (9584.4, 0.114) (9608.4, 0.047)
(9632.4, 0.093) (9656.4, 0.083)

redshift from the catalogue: 1.209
